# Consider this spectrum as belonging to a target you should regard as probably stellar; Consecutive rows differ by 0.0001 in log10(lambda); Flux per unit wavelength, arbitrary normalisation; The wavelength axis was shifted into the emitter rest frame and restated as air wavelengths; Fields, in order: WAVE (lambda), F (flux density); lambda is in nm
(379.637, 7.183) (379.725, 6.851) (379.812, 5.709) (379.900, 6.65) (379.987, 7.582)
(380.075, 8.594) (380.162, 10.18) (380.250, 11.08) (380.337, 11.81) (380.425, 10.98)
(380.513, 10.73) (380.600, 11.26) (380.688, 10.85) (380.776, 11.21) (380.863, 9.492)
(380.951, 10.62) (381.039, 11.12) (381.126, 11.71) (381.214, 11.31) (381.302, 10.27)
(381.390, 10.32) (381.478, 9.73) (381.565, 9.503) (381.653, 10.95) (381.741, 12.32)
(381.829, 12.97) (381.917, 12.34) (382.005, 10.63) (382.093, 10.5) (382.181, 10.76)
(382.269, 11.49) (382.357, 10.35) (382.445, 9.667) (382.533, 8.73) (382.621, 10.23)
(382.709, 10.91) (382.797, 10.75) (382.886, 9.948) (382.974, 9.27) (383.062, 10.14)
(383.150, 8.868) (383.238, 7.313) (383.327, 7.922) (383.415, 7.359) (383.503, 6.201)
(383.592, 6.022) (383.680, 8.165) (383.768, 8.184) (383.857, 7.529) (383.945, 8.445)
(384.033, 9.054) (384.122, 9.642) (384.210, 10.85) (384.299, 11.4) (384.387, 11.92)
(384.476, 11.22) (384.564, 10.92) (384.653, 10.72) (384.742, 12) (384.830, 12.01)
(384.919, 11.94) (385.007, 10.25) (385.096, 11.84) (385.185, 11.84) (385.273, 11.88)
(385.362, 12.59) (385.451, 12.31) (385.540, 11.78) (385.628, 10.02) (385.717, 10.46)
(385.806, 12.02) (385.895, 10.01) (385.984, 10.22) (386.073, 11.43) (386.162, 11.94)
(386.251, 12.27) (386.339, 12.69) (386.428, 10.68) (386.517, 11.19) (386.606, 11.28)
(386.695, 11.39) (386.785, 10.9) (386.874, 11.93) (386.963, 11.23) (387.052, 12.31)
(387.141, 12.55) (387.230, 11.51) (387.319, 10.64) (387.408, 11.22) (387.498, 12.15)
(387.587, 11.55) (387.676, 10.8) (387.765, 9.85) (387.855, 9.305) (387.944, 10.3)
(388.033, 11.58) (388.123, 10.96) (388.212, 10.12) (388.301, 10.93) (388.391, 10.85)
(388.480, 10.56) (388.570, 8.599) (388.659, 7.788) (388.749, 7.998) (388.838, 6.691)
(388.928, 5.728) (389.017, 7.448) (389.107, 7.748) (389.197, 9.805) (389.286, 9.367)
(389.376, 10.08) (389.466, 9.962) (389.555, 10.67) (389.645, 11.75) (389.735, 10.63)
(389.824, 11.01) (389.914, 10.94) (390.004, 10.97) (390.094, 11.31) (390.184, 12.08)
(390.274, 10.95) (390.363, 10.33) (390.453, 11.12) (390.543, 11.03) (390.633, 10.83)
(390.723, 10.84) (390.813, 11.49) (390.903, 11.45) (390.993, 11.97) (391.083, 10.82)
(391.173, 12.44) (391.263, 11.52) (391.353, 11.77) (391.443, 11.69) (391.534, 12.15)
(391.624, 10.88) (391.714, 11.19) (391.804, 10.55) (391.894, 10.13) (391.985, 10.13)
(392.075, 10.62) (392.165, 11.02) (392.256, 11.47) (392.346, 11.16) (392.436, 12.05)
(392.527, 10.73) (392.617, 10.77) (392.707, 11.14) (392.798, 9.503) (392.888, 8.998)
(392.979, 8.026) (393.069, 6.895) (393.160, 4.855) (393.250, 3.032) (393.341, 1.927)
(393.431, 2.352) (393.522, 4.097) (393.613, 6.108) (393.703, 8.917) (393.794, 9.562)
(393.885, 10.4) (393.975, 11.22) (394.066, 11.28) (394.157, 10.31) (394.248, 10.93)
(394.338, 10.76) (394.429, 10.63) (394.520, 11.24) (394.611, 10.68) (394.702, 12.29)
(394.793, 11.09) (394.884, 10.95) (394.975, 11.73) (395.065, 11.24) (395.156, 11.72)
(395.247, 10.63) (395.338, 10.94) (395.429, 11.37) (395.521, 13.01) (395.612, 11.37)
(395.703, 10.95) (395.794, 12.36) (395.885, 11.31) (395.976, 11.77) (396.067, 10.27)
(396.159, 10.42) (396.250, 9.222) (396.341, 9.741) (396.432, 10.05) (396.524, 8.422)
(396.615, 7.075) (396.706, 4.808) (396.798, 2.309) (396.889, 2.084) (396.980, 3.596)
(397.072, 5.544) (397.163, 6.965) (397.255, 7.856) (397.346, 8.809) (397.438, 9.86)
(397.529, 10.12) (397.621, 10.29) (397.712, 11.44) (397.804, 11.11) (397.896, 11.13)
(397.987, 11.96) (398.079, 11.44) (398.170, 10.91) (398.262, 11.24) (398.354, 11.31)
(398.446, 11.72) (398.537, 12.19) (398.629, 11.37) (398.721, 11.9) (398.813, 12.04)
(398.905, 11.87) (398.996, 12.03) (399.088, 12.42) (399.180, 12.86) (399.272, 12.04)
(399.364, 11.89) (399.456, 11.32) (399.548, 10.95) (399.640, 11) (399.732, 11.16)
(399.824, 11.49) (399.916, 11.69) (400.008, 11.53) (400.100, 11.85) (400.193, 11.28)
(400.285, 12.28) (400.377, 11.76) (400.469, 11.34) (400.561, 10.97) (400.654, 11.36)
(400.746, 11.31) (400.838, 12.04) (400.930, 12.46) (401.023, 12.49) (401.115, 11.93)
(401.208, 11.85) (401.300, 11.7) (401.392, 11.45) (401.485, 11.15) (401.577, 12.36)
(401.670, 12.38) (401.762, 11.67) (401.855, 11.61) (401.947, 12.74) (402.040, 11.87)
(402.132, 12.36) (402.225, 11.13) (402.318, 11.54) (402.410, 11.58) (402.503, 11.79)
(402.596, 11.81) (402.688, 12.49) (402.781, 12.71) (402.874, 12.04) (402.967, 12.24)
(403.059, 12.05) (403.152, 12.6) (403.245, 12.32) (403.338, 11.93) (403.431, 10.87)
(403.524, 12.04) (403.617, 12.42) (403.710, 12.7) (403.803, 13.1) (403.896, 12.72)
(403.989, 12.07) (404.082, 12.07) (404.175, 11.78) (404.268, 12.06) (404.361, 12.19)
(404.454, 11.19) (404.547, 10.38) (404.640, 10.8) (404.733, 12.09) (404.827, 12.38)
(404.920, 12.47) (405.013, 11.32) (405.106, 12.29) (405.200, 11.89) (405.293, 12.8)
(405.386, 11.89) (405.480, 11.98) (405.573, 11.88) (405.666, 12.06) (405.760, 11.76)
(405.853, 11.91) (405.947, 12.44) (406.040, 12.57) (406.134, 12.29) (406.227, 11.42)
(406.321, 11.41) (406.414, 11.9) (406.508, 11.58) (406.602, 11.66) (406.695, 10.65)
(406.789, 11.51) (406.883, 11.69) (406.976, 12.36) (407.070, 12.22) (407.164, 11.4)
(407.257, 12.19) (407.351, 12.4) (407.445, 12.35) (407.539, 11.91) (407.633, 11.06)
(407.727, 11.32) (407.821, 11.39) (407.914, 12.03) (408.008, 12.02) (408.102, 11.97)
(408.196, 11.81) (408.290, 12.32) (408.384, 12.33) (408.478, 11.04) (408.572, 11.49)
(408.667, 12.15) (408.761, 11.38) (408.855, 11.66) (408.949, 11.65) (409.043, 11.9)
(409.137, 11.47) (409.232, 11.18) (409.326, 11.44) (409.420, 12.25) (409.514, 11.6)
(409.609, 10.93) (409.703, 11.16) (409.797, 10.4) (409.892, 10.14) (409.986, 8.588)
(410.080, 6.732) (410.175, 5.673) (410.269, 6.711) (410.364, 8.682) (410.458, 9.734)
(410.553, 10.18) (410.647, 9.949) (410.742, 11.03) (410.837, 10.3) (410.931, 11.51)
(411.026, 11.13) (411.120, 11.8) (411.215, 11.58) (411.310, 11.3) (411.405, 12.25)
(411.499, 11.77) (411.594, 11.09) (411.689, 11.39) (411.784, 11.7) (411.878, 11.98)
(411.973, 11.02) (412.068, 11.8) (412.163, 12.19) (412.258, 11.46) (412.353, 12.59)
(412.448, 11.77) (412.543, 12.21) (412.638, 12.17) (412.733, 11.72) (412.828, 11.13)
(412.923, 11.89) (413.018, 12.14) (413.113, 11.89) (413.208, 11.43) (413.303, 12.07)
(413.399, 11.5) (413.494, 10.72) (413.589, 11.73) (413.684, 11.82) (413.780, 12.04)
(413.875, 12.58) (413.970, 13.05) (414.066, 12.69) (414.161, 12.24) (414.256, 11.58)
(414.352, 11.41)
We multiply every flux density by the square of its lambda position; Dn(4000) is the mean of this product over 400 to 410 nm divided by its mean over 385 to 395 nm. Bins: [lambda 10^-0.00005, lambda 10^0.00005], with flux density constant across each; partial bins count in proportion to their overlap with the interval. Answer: 1.2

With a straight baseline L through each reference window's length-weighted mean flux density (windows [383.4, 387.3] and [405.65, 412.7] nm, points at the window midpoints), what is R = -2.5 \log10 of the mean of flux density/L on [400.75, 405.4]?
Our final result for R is -0.08 mag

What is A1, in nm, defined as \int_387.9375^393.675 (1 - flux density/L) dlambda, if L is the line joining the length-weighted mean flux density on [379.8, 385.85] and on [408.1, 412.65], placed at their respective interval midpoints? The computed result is 0.40 nm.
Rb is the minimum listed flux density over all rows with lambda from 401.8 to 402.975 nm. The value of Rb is 11.13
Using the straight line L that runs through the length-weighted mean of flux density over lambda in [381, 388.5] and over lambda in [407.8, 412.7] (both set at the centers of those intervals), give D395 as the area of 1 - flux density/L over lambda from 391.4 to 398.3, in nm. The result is 0.79 nm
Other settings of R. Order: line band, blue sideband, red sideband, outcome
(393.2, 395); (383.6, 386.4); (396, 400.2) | 0.15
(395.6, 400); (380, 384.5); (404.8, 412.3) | 0.07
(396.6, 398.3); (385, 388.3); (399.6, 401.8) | 0.36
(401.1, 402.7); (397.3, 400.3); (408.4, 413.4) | -0.05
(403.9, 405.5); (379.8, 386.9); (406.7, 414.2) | -0.07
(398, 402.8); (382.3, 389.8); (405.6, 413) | -0.08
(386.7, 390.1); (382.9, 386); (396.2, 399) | -0.04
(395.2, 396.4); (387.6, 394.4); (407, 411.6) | -0.09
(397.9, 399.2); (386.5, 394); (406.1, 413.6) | -0.12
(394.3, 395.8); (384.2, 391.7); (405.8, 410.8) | -0.03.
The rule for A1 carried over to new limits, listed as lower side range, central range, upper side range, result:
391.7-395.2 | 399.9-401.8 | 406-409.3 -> -0.19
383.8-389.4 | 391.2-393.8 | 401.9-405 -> 0.47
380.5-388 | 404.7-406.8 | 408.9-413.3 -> -0.20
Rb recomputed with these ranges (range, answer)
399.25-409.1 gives 10.38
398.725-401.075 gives 10.95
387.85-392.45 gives 5.728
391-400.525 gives 1.927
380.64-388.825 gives 6.022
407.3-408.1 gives 11.06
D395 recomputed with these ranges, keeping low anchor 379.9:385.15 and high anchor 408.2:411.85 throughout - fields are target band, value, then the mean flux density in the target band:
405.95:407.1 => -0.12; 11.8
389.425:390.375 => -0.06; 11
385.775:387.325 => -0.19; 11.5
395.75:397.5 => 0.41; 8.04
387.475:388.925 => 0.06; 9.85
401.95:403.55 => -0.20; 12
